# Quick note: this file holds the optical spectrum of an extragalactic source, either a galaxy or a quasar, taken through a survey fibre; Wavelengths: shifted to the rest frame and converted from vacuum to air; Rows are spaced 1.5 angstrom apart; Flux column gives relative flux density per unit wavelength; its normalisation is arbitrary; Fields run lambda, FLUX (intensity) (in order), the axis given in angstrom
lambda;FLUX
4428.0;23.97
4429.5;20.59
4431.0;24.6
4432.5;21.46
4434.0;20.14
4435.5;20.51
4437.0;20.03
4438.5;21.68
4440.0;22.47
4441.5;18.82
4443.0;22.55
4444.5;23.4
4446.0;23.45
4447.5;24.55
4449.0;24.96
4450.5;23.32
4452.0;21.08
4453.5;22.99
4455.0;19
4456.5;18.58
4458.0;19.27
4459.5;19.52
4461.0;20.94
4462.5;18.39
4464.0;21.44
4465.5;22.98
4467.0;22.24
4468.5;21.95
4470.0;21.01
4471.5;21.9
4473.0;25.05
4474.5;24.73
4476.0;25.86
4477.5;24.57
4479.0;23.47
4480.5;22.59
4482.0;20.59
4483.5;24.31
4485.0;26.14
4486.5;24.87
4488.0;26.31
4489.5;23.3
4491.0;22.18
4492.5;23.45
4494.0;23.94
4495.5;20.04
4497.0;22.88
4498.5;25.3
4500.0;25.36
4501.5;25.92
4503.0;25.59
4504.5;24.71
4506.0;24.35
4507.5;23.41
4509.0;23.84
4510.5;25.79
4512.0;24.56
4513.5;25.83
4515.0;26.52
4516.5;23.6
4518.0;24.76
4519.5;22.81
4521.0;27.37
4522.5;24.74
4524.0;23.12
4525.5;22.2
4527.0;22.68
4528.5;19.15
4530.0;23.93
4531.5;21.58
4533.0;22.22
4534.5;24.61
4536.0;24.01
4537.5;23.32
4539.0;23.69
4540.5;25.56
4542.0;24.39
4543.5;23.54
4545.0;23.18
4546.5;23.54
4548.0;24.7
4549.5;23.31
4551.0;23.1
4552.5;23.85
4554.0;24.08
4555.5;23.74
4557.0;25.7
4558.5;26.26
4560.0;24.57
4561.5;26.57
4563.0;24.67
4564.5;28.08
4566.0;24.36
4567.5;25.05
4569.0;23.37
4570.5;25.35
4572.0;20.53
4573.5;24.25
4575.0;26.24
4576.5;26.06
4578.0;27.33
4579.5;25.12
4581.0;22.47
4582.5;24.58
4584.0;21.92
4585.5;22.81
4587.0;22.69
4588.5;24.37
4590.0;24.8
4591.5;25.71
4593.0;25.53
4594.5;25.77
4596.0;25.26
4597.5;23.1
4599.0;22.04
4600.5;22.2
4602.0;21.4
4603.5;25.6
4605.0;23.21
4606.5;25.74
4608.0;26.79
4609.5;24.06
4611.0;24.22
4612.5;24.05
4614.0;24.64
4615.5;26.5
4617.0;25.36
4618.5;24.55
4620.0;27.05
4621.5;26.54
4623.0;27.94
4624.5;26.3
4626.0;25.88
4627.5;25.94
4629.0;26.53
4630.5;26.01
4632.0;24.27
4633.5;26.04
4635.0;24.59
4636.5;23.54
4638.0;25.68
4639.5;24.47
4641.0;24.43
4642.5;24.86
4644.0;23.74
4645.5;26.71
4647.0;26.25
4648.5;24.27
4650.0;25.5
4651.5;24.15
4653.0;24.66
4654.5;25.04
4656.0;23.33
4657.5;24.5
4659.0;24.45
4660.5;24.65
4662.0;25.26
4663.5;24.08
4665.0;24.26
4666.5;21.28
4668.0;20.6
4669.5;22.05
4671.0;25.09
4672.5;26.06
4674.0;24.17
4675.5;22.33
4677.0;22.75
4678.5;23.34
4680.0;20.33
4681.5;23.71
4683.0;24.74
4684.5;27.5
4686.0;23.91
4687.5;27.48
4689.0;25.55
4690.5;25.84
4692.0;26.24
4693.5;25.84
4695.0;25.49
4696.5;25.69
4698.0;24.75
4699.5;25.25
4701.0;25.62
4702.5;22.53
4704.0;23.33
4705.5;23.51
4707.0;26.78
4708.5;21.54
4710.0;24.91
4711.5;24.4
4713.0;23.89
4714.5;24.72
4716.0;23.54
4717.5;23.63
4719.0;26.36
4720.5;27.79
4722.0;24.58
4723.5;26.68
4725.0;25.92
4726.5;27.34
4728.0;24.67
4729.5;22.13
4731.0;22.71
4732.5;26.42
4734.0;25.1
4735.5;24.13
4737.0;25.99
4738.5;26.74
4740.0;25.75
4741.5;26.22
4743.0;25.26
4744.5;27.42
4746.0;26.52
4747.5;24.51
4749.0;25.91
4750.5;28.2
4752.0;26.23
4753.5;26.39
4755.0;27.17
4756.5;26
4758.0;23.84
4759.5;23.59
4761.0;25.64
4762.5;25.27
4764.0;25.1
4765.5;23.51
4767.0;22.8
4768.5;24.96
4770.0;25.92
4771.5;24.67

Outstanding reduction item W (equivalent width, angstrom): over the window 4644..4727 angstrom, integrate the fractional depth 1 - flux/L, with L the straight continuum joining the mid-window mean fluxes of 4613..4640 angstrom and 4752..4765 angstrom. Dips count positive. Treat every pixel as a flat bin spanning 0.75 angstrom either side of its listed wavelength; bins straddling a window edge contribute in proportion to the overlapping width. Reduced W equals 3.0 angstrom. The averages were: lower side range 25.7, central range 24.6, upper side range 25.4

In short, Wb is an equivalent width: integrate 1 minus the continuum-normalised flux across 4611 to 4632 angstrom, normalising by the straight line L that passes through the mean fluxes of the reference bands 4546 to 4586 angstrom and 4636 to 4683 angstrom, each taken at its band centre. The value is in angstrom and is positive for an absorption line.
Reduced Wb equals -1.4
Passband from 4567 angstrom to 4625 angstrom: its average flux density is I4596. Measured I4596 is 24.6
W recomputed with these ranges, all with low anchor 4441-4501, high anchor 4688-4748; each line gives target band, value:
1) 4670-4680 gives 0.4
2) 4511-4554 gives -0.9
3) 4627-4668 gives -0.4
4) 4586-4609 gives -0.3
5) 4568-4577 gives -0.2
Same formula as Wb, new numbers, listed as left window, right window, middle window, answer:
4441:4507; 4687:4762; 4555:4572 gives -0.9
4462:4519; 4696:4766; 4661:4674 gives 0.6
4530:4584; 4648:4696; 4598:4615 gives 0.2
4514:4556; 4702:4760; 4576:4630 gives -1.4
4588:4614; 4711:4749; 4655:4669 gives 0.7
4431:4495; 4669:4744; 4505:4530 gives -1.2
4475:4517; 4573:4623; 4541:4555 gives 0.4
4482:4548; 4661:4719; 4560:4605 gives -0.5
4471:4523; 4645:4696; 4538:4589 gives 0.0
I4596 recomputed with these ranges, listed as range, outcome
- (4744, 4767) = 25.6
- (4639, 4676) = 24.3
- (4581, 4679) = 24.5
